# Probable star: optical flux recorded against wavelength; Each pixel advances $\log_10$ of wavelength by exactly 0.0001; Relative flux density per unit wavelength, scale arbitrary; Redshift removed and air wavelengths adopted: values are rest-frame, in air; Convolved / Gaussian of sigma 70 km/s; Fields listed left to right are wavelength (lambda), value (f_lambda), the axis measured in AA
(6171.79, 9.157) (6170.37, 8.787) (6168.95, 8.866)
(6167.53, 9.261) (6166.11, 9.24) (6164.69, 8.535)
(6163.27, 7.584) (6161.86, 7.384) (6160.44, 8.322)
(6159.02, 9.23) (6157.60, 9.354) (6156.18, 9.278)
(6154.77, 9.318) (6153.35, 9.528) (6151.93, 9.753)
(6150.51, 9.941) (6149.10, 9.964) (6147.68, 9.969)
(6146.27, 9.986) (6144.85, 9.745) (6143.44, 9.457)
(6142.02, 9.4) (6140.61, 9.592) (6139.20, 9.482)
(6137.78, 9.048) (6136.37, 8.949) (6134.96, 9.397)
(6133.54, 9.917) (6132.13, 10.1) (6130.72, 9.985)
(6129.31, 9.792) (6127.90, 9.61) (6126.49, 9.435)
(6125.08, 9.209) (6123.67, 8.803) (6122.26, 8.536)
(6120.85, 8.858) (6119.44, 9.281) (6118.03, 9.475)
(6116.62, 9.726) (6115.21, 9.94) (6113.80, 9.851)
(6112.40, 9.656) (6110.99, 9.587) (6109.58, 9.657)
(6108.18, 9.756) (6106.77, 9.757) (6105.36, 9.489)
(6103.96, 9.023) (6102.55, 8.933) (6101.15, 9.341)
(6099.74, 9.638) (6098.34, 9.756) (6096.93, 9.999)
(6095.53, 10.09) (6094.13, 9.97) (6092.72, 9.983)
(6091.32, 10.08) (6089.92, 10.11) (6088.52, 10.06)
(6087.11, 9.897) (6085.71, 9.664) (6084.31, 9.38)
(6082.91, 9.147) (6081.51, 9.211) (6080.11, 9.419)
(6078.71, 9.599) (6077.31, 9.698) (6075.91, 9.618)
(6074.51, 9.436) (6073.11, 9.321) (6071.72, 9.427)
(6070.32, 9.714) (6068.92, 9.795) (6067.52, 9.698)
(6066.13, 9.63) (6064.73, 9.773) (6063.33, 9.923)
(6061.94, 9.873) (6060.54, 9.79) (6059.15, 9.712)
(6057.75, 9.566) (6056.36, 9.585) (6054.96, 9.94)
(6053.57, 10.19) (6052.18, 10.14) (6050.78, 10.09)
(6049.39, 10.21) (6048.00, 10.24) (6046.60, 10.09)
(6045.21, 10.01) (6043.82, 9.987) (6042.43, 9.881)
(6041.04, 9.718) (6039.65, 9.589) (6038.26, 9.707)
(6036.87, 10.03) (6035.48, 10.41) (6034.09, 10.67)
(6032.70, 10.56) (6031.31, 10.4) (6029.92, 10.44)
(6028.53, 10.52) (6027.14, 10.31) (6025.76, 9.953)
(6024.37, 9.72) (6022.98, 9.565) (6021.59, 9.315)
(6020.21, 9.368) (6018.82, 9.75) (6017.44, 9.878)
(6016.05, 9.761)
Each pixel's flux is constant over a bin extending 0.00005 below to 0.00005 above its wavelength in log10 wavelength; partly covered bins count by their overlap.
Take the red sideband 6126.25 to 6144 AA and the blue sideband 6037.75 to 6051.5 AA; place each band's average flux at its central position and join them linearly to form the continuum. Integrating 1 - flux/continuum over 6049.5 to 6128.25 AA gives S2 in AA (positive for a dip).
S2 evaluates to 1.1 AA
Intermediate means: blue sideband 9.96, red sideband 9.56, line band 9.63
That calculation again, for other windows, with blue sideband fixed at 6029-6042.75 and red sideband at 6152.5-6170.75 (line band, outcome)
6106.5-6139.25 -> -0.89 AA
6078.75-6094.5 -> -0.15 AA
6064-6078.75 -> 0.25 AA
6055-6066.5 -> 0.17 AA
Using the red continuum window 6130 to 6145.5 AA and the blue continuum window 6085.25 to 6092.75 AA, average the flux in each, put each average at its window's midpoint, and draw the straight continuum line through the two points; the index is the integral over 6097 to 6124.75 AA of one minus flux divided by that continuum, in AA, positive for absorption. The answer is 1.00 AA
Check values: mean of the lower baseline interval 9.97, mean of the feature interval 9.43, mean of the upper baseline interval 9.55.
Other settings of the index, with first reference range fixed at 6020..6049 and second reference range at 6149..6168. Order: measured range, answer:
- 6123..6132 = -0.24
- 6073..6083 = 0.23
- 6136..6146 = -0.28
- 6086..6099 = -0.58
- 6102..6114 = -0.11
